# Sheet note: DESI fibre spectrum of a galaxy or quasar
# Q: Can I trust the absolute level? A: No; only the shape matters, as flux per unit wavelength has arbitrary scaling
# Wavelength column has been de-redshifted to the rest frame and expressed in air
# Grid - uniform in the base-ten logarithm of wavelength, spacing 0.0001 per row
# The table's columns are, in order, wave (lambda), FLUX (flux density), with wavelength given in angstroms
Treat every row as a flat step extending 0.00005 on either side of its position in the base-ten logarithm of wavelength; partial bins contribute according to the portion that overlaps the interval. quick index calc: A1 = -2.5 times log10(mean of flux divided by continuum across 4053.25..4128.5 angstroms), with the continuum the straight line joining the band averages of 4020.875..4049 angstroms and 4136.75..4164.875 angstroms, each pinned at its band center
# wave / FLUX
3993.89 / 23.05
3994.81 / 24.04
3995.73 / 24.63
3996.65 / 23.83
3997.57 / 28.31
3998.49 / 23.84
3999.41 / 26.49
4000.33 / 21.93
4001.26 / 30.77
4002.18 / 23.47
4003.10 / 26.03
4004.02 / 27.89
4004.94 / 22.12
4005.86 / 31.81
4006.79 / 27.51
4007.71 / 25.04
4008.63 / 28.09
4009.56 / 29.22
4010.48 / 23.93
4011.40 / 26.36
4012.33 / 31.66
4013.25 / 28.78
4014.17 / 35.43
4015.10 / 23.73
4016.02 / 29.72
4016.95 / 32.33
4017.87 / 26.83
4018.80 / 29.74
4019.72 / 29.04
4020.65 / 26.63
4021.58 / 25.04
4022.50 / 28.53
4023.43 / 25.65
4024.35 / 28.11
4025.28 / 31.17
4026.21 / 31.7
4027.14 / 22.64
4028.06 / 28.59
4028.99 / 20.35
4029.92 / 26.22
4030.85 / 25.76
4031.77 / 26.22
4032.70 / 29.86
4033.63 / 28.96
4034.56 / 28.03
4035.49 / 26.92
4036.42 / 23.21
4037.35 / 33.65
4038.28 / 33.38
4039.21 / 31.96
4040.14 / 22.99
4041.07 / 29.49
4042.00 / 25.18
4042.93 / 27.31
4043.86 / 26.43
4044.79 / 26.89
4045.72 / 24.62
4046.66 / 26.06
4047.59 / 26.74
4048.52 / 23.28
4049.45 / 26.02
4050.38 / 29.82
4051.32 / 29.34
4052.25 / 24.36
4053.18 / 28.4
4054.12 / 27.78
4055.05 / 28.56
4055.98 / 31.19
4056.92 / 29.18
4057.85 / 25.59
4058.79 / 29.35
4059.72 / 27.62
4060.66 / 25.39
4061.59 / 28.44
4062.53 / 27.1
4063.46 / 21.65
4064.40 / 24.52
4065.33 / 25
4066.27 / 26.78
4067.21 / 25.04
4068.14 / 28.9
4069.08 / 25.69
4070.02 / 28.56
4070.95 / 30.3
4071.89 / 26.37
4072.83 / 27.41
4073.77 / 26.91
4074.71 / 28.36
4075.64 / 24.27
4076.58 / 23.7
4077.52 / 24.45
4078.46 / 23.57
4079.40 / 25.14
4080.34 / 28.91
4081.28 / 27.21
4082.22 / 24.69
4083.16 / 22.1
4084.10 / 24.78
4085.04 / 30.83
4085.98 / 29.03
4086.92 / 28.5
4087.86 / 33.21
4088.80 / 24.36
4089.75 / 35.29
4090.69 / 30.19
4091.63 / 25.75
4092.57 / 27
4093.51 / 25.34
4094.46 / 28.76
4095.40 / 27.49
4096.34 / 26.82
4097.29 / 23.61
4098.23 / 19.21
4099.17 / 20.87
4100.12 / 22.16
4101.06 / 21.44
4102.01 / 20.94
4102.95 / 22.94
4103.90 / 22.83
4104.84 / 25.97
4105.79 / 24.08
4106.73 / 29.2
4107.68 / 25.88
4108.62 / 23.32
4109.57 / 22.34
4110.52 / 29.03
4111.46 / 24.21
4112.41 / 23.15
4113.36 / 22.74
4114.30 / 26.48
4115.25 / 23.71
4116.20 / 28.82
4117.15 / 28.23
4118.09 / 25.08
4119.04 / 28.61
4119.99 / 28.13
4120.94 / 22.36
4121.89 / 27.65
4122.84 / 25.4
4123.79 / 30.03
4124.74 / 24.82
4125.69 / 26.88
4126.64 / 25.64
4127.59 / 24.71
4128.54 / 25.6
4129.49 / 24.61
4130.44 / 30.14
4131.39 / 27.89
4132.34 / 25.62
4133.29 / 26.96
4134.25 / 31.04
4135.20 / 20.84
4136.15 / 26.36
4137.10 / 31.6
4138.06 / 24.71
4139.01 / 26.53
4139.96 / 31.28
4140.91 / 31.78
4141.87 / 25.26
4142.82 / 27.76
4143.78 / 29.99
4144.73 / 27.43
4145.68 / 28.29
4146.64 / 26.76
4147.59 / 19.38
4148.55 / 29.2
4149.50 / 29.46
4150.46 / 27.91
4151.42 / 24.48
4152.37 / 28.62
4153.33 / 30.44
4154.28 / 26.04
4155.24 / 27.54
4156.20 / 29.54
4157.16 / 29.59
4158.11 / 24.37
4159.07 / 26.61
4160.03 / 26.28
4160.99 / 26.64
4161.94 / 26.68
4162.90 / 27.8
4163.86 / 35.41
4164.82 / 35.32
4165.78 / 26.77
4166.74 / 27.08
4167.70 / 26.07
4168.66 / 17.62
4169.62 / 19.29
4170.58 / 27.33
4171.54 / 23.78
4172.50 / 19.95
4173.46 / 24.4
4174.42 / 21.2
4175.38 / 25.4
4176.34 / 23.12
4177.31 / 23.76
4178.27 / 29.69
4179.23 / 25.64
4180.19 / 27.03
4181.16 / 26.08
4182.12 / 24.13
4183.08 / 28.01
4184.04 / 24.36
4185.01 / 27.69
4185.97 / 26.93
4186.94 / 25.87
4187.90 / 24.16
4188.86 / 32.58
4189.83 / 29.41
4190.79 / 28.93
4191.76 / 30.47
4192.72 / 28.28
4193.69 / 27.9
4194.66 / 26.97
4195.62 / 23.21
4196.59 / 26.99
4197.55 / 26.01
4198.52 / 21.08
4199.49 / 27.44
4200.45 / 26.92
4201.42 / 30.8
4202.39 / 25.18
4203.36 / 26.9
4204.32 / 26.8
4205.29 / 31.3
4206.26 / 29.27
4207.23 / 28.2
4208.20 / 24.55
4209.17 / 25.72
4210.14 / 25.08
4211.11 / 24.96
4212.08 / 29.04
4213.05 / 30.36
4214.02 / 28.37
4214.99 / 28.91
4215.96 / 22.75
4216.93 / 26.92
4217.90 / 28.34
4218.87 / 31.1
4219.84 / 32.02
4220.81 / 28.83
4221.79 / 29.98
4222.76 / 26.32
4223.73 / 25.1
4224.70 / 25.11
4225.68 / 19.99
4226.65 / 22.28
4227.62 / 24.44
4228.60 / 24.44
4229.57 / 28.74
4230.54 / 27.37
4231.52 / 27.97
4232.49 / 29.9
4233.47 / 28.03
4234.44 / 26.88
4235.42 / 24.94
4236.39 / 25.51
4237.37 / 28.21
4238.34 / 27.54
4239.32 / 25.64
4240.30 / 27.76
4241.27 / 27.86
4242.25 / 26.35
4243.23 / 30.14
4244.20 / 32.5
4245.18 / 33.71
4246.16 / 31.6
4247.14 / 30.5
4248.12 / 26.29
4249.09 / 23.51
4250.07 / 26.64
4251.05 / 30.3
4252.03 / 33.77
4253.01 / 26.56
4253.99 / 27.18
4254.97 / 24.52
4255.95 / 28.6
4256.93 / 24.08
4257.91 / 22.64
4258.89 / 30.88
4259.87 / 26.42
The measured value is 0.06 mag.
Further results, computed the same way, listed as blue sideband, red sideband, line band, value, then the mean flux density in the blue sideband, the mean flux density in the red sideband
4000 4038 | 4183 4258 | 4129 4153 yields 0.002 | 27.6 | 27.3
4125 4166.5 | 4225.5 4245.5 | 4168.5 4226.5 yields 0.038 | 27.6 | 27.2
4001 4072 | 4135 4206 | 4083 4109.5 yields 0.057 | 27.4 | 26.8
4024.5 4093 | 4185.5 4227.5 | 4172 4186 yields 0.084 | 27.2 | 27.1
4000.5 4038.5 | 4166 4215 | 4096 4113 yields 0.140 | 27.7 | 26.3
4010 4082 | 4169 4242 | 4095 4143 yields 0.050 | 27.3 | 26.6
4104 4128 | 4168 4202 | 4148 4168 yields -0.095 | 25.8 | 25.8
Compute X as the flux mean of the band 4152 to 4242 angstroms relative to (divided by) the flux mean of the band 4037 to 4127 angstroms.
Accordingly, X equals 1.01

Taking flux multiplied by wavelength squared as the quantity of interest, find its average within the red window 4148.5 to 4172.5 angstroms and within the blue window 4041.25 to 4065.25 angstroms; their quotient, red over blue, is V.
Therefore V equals 1.06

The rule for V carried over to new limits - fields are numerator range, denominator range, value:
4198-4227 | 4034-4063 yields 1.06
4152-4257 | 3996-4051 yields 1.08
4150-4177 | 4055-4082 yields 1.03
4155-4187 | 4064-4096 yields 1.01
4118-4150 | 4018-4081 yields 1.04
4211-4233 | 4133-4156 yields 1.02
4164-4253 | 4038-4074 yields 1.07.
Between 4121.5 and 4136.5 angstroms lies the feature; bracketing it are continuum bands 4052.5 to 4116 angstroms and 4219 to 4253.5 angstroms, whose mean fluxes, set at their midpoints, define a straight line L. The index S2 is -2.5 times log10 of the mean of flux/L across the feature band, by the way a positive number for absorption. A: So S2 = 0.00 mag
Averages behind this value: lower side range 26.1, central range 26.5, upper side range 27.7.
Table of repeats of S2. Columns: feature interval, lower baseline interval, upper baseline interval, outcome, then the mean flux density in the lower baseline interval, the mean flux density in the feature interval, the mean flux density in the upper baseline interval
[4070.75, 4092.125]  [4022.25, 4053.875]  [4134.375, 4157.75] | 0.01 mag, 27.3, 27.1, 27.6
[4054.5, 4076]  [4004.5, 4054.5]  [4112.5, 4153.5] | 0.01 mag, 27.6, 27.1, 26.9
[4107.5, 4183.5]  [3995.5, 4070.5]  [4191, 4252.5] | 0.04 mag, 27.2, 26.4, 27.5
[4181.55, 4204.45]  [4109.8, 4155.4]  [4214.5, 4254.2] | 0.01 mag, 26.8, 27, 27.6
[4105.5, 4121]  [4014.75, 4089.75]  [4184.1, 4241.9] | 0.06 mag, 27.2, 25.7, 27.1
